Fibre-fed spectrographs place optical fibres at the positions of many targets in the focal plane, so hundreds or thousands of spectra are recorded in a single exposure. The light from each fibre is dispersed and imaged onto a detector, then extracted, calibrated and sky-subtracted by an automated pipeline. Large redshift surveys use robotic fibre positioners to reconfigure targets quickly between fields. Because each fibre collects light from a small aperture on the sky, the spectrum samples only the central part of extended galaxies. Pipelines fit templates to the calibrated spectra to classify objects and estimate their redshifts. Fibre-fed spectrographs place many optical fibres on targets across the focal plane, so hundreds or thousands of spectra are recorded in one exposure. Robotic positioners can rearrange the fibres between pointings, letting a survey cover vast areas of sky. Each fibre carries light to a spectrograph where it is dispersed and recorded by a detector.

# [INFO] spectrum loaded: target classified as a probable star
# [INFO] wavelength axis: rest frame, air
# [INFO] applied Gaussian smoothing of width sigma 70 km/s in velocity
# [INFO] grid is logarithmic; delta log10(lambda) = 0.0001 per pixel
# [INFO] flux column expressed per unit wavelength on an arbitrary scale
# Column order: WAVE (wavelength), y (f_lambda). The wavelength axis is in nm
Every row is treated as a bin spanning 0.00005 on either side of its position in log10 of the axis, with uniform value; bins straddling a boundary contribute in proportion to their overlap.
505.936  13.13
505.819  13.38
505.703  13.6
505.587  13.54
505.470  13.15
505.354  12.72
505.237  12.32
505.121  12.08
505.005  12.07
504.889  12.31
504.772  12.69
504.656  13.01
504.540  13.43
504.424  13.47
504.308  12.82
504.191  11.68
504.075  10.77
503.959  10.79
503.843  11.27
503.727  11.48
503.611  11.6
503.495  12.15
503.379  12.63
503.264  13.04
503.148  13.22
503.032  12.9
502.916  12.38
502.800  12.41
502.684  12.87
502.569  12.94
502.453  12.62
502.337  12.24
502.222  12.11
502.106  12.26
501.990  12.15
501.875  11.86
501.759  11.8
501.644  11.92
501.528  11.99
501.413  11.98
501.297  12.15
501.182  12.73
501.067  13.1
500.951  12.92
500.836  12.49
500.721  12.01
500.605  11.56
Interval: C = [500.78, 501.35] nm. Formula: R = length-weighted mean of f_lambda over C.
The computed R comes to 12.7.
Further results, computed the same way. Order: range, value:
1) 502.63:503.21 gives 12.7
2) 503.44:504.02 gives 11.5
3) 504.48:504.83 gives 13.1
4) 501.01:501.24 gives 13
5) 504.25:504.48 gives 13.1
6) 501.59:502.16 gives 12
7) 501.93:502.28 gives 12.2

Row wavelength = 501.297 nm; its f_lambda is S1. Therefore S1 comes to 12.15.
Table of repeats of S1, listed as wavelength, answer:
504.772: 12.69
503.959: 10.79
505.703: 13.6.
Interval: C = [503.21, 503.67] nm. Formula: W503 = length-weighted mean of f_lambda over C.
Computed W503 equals 12.4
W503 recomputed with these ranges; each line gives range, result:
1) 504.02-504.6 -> 12.4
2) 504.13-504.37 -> 12.2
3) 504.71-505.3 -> 12.3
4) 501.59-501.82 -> 11.9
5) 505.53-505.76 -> 13.6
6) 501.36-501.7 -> 12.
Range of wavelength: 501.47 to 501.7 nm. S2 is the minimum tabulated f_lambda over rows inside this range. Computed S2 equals 11.92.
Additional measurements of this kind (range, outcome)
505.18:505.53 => 12.32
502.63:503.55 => 12.15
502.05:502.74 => 12.11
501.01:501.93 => 11.8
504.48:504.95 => 12.31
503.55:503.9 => 11.27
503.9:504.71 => 10.77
